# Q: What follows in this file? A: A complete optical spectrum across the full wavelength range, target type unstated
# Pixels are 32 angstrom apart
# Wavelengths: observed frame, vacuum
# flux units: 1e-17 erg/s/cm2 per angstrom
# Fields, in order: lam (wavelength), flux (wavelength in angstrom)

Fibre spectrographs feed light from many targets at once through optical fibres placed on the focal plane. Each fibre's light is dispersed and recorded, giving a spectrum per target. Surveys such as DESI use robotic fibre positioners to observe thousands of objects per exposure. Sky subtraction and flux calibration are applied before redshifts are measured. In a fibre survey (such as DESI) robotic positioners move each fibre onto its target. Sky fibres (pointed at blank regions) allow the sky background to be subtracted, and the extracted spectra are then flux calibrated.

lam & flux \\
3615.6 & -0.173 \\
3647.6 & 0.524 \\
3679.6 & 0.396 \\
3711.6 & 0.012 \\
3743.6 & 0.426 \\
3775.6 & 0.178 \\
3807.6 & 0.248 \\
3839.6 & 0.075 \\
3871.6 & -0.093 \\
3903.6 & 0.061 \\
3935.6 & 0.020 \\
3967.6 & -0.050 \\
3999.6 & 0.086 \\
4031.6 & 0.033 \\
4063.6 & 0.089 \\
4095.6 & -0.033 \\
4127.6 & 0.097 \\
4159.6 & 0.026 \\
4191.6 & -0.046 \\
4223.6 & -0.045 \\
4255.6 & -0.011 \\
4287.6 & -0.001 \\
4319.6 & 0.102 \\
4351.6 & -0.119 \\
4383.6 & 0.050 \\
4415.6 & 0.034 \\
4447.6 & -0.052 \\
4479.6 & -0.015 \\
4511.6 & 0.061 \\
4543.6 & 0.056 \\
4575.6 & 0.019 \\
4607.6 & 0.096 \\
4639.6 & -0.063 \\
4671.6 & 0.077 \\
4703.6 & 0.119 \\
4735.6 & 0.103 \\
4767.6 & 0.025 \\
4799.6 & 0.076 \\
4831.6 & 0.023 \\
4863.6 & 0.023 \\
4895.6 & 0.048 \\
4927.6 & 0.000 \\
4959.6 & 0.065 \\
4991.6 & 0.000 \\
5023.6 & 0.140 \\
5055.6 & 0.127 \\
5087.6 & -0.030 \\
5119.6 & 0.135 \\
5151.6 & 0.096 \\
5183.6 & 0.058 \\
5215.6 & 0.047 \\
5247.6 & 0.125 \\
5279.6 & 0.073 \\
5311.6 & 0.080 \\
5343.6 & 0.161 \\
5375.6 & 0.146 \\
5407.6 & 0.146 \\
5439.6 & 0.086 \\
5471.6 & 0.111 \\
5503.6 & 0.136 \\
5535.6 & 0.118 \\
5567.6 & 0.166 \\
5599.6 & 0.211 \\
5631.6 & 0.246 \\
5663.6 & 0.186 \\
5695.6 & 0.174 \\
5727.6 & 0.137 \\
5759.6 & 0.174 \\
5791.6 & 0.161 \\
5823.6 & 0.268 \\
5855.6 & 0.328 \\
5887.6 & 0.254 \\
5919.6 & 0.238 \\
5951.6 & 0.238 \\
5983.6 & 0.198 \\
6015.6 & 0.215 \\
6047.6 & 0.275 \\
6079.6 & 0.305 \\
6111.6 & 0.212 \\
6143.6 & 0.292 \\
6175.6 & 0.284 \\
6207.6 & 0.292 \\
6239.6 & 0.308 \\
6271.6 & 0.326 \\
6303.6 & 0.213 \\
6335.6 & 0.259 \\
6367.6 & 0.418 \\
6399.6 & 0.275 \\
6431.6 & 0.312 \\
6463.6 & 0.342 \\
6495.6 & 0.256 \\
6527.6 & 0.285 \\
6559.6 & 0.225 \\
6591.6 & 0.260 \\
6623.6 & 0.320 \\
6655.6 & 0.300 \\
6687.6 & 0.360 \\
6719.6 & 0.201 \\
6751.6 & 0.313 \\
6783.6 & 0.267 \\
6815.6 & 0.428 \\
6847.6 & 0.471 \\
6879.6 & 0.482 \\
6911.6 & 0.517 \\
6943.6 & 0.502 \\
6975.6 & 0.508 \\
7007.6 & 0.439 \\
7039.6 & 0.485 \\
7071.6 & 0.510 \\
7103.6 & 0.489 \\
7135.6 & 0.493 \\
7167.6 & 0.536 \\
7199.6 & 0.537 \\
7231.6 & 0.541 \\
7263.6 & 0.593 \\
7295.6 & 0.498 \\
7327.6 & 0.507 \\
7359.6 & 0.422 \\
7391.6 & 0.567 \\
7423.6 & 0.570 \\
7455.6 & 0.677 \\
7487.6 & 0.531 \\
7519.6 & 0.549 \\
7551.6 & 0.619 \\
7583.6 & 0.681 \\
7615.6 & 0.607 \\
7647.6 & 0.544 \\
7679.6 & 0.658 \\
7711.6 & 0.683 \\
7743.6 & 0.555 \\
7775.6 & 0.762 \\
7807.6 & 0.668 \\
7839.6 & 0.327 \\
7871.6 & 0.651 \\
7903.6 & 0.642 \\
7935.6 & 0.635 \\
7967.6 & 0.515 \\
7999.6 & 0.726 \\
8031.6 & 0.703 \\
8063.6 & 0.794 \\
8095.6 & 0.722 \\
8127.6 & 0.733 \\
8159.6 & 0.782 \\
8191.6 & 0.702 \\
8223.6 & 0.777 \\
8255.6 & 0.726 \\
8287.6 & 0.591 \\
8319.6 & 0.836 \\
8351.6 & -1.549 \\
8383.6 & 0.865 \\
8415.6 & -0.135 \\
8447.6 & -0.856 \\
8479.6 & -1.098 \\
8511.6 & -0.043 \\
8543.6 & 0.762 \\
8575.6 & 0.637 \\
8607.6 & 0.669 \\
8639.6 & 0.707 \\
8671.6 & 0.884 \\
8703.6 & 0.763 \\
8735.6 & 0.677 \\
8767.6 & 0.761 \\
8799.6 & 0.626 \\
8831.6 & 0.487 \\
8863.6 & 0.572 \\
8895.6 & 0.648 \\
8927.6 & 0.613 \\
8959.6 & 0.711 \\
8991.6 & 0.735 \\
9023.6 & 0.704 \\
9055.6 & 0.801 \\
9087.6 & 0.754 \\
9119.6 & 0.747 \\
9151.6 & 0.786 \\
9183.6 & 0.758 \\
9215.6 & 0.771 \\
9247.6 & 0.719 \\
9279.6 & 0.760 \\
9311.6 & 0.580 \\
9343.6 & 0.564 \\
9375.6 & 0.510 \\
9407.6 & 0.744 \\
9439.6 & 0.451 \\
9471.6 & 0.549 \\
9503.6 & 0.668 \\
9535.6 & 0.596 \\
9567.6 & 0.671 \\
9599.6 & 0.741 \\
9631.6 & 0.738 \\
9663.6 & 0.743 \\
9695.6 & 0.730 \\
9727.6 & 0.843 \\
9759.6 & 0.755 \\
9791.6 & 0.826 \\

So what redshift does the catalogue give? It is 0.71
